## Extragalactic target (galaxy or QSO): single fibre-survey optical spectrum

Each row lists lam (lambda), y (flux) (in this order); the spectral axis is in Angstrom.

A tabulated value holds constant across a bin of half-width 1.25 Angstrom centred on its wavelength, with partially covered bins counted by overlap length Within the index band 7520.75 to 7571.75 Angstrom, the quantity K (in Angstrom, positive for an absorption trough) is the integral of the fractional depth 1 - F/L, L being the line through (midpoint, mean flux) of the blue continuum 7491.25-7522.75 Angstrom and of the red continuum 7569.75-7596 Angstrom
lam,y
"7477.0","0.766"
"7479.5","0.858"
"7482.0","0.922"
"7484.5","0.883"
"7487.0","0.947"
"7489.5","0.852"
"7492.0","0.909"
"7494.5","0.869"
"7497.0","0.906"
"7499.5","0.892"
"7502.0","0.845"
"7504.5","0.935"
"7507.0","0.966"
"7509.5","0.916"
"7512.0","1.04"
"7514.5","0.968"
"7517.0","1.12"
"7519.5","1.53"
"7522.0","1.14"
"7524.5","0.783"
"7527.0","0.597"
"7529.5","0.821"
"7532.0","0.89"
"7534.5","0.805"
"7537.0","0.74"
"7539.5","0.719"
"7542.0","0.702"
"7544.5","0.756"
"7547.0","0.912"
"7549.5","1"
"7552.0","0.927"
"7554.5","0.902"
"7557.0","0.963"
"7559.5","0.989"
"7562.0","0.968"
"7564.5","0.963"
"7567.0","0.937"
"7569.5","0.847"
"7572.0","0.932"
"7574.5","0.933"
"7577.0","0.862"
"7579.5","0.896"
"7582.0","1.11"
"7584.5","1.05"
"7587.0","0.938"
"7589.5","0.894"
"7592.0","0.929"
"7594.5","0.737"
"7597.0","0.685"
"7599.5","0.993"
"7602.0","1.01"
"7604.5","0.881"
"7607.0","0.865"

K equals 4.82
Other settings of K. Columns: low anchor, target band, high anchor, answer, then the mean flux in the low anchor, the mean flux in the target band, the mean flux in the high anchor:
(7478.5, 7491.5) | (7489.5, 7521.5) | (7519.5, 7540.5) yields -4.2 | 0.894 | 0.989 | 0.856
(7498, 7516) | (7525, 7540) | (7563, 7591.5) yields 2.8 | 0.94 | 0.765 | 0.942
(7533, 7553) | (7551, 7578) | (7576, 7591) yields -1.1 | 0.82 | 0.93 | 0.959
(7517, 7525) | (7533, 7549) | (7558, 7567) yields 4.3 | 1.18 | 0.785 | 0.968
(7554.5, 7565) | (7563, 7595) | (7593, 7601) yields -1.6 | 0.963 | 0.93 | 0.815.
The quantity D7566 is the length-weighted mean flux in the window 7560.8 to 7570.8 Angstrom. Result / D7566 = 0.929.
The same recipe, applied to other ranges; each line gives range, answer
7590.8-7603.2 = 0.87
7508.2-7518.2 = 1.01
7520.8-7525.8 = 0.956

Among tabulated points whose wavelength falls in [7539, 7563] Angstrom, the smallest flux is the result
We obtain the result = 0.702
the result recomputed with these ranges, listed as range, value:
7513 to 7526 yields 0.783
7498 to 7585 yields 0.597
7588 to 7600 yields 0.685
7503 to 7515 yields 0.916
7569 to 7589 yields 0.847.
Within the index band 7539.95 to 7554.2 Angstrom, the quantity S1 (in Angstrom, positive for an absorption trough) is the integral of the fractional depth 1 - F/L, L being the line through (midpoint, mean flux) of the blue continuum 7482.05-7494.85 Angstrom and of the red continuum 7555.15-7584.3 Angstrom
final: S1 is 1.2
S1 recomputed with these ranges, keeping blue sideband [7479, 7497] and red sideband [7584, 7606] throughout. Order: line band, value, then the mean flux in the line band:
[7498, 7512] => -0.4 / 0.922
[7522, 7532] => 1.0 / 0.804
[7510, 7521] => -3.1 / 1.15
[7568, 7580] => 0.0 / 0.895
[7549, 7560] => -0.7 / 0.951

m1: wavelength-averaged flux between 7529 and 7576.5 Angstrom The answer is 0.88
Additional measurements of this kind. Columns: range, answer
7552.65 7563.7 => 0.954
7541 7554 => 0.865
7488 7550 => 0.904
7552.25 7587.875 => 0.949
